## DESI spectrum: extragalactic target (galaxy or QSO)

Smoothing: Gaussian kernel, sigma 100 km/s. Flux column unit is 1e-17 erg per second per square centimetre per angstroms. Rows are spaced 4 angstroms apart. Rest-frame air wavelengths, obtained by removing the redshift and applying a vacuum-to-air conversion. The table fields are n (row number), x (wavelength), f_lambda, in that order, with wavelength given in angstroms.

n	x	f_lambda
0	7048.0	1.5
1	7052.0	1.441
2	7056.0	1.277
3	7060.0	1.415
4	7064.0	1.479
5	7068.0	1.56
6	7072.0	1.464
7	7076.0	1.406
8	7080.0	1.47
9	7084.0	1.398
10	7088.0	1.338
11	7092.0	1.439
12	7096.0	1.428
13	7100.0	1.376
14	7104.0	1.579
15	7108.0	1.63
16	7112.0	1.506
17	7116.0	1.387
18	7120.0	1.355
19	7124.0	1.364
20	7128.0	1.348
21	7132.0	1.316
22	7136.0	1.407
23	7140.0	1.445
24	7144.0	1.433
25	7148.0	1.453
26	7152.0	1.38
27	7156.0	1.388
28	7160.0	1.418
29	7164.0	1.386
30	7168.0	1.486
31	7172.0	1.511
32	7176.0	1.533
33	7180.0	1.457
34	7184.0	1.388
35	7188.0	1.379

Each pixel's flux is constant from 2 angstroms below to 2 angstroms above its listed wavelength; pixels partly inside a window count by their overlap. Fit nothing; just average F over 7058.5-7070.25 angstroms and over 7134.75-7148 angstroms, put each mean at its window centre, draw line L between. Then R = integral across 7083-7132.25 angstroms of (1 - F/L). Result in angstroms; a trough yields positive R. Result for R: 1.1 angstroms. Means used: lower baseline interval 1.49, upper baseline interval 1.43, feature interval 1.42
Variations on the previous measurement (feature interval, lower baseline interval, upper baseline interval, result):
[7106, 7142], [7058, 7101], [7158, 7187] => 0.63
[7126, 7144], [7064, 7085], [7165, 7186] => 1.02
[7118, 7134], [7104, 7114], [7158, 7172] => 1.94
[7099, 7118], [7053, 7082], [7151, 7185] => -0.82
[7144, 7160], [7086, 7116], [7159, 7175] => 0.52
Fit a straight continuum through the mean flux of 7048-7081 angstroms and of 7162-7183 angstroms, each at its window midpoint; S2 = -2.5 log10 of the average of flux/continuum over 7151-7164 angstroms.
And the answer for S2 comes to 0.05 mag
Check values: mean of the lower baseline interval 1.44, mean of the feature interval 1.4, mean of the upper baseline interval 1.47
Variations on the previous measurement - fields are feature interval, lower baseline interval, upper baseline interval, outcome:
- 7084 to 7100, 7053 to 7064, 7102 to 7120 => 0.05 mag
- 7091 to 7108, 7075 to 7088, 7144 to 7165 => -0.05 mag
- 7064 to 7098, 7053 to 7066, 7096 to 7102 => -0.04 mag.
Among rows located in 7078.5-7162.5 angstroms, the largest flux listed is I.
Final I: 1.63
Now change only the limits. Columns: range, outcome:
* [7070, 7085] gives 1.47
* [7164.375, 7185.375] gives 1.533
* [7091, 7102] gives 1.439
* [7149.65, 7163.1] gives 1.418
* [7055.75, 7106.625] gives 1.579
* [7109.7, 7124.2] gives 1.506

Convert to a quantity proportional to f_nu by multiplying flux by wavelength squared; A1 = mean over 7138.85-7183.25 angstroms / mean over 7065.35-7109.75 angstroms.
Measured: 1.01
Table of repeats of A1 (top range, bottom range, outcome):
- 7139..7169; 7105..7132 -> 1.00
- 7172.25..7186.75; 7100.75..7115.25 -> 0.97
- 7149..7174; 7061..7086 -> 1.00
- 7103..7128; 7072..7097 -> 1.04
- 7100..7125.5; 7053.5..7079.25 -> 1.03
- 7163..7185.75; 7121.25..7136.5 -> 1.10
